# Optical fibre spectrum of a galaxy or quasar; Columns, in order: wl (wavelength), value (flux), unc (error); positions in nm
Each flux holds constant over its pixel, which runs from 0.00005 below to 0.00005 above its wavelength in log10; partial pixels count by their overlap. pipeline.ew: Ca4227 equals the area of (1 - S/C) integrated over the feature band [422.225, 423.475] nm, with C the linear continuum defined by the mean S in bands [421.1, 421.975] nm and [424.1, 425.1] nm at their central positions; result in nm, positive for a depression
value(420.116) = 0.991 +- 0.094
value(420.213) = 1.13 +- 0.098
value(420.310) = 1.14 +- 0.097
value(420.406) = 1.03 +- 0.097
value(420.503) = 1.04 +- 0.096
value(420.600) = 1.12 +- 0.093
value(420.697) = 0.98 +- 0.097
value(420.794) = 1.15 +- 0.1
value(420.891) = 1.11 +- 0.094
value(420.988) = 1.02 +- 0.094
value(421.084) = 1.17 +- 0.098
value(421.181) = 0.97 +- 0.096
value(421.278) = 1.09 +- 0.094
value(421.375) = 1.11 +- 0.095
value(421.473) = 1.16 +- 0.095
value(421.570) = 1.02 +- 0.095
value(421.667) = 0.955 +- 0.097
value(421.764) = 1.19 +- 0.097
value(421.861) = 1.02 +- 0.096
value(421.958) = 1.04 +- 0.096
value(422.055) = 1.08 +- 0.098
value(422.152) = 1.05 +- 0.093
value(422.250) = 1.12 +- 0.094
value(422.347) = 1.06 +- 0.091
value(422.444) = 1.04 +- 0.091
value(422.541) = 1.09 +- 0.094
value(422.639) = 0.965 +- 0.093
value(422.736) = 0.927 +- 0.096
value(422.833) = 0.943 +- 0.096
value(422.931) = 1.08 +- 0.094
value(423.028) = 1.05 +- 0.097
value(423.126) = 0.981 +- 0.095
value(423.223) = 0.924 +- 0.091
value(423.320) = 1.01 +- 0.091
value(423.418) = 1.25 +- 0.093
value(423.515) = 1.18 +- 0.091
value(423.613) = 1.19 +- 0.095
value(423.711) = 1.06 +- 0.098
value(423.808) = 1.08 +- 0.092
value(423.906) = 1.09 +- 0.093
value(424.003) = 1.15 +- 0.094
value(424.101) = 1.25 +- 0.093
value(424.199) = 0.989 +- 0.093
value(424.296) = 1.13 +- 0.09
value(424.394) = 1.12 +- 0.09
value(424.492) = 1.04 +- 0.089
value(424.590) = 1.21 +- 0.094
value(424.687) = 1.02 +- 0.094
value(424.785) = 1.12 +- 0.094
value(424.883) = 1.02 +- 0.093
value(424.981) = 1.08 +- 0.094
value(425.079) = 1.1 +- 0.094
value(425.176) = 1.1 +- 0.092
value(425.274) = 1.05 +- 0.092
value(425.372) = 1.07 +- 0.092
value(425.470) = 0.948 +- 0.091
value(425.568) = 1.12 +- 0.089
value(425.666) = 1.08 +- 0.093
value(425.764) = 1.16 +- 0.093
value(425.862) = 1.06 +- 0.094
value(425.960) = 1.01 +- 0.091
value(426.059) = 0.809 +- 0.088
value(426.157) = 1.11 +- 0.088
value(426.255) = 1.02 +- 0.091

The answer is 0.05 nm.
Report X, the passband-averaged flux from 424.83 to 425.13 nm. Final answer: 1.07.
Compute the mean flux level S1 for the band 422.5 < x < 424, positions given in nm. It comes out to 1.06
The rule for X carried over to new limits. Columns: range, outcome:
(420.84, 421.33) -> 1.07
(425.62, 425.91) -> 1.1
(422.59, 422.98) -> 0.979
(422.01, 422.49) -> 1.07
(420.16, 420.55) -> 1.08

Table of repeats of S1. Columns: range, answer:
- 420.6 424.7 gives 1.07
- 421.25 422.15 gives 1.07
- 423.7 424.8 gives 1.11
